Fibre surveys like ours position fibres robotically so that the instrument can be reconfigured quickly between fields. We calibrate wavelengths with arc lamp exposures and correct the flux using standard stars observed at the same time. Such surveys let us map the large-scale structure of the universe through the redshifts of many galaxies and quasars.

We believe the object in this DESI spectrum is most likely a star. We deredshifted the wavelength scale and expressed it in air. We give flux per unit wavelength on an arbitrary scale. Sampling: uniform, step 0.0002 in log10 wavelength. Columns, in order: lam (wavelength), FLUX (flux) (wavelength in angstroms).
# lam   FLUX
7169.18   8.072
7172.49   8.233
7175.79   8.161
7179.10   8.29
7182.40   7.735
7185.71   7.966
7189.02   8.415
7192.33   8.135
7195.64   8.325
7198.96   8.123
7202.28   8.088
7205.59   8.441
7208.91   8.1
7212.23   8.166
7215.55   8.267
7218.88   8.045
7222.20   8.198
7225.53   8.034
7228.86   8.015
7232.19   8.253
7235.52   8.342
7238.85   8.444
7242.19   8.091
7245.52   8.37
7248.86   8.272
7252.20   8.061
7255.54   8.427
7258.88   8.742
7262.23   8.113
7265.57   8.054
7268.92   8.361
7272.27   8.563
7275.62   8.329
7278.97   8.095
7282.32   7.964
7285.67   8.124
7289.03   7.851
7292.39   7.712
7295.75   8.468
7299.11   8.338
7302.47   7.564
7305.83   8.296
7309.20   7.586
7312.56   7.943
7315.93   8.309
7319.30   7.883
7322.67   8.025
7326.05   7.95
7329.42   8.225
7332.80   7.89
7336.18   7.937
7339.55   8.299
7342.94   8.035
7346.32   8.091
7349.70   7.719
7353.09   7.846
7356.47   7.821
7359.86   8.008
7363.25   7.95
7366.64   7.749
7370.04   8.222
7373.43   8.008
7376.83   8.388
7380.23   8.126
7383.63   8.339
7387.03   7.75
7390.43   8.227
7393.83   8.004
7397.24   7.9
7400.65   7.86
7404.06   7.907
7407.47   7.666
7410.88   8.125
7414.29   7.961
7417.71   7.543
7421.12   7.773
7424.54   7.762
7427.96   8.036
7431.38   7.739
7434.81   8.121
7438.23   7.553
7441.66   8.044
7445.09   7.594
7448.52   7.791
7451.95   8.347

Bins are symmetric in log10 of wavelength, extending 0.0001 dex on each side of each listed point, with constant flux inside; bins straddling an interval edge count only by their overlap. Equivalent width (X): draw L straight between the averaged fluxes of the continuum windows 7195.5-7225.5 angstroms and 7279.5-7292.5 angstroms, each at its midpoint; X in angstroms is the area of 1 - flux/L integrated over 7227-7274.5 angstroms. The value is -1.4 angstroms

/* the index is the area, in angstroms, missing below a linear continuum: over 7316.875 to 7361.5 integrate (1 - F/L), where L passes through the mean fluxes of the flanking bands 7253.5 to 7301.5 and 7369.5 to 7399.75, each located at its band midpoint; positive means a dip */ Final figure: 0.9 angstroms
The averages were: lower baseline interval 8.21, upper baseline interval 8.1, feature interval 7.98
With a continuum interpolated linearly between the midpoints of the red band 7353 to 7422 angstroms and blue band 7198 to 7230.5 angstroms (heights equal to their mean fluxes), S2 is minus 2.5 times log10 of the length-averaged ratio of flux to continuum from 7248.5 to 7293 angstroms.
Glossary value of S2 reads -0.01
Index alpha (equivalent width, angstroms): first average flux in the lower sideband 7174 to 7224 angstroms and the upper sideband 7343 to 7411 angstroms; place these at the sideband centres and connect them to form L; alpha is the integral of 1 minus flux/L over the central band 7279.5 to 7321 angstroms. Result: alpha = 0.3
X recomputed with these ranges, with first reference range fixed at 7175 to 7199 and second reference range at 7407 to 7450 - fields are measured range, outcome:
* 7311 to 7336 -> -0.2 angstroms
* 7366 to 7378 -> -0.3 angstroms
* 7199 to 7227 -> -0.2 angstroms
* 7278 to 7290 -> 0.0 angstroms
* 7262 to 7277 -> -0.5 angstroms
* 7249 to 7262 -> -0.5 angstroms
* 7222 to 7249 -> -0.5 angstroms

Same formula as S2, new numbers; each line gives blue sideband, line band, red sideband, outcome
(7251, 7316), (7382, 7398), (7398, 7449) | -0.02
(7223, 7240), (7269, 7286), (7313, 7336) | -0.02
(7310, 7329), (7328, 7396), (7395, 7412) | -0.01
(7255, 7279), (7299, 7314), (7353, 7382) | 0.04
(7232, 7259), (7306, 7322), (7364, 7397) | 0.03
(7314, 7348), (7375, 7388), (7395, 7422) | -0.03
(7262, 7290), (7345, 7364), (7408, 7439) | 0.01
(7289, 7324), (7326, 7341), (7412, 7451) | -0.01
